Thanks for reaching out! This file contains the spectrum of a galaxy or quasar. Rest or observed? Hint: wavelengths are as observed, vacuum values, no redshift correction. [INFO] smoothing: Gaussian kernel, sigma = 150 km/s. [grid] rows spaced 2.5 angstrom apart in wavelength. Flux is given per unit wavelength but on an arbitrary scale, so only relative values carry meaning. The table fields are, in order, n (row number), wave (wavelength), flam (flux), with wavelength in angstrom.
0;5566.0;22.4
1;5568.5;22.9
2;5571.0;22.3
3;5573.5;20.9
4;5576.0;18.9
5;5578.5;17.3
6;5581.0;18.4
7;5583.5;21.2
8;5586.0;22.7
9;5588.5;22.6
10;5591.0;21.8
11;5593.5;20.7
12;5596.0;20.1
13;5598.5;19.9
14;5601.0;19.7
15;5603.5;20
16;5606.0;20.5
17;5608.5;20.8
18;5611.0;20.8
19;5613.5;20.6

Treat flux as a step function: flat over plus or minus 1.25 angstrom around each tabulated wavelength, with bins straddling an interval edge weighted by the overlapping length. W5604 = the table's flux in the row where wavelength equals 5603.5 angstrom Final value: 20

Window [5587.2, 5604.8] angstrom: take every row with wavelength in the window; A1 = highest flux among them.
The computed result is 22.6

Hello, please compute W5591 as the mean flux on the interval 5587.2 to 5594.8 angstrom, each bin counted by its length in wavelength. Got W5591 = 21.7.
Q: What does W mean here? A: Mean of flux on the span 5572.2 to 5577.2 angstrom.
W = 19.9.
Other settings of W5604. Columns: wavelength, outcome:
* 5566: 22.4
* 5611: 20.8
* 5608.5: 20.8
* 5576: 18.9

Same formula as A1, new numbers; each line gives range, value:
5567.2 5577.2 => 22.9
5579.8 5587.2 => 22.7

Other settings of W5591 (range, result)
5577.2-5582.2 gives 17.9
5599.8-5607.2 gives 20.1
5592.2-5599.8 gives 20.2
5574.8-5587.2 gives 19.7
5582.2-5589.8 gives 22.1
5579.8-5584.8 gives 19.8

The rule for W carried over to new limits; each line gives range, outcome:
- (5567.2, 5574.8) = 22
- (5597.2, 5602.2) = 19.8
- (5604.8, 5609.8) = 20.7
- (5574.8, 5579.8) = 18.1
